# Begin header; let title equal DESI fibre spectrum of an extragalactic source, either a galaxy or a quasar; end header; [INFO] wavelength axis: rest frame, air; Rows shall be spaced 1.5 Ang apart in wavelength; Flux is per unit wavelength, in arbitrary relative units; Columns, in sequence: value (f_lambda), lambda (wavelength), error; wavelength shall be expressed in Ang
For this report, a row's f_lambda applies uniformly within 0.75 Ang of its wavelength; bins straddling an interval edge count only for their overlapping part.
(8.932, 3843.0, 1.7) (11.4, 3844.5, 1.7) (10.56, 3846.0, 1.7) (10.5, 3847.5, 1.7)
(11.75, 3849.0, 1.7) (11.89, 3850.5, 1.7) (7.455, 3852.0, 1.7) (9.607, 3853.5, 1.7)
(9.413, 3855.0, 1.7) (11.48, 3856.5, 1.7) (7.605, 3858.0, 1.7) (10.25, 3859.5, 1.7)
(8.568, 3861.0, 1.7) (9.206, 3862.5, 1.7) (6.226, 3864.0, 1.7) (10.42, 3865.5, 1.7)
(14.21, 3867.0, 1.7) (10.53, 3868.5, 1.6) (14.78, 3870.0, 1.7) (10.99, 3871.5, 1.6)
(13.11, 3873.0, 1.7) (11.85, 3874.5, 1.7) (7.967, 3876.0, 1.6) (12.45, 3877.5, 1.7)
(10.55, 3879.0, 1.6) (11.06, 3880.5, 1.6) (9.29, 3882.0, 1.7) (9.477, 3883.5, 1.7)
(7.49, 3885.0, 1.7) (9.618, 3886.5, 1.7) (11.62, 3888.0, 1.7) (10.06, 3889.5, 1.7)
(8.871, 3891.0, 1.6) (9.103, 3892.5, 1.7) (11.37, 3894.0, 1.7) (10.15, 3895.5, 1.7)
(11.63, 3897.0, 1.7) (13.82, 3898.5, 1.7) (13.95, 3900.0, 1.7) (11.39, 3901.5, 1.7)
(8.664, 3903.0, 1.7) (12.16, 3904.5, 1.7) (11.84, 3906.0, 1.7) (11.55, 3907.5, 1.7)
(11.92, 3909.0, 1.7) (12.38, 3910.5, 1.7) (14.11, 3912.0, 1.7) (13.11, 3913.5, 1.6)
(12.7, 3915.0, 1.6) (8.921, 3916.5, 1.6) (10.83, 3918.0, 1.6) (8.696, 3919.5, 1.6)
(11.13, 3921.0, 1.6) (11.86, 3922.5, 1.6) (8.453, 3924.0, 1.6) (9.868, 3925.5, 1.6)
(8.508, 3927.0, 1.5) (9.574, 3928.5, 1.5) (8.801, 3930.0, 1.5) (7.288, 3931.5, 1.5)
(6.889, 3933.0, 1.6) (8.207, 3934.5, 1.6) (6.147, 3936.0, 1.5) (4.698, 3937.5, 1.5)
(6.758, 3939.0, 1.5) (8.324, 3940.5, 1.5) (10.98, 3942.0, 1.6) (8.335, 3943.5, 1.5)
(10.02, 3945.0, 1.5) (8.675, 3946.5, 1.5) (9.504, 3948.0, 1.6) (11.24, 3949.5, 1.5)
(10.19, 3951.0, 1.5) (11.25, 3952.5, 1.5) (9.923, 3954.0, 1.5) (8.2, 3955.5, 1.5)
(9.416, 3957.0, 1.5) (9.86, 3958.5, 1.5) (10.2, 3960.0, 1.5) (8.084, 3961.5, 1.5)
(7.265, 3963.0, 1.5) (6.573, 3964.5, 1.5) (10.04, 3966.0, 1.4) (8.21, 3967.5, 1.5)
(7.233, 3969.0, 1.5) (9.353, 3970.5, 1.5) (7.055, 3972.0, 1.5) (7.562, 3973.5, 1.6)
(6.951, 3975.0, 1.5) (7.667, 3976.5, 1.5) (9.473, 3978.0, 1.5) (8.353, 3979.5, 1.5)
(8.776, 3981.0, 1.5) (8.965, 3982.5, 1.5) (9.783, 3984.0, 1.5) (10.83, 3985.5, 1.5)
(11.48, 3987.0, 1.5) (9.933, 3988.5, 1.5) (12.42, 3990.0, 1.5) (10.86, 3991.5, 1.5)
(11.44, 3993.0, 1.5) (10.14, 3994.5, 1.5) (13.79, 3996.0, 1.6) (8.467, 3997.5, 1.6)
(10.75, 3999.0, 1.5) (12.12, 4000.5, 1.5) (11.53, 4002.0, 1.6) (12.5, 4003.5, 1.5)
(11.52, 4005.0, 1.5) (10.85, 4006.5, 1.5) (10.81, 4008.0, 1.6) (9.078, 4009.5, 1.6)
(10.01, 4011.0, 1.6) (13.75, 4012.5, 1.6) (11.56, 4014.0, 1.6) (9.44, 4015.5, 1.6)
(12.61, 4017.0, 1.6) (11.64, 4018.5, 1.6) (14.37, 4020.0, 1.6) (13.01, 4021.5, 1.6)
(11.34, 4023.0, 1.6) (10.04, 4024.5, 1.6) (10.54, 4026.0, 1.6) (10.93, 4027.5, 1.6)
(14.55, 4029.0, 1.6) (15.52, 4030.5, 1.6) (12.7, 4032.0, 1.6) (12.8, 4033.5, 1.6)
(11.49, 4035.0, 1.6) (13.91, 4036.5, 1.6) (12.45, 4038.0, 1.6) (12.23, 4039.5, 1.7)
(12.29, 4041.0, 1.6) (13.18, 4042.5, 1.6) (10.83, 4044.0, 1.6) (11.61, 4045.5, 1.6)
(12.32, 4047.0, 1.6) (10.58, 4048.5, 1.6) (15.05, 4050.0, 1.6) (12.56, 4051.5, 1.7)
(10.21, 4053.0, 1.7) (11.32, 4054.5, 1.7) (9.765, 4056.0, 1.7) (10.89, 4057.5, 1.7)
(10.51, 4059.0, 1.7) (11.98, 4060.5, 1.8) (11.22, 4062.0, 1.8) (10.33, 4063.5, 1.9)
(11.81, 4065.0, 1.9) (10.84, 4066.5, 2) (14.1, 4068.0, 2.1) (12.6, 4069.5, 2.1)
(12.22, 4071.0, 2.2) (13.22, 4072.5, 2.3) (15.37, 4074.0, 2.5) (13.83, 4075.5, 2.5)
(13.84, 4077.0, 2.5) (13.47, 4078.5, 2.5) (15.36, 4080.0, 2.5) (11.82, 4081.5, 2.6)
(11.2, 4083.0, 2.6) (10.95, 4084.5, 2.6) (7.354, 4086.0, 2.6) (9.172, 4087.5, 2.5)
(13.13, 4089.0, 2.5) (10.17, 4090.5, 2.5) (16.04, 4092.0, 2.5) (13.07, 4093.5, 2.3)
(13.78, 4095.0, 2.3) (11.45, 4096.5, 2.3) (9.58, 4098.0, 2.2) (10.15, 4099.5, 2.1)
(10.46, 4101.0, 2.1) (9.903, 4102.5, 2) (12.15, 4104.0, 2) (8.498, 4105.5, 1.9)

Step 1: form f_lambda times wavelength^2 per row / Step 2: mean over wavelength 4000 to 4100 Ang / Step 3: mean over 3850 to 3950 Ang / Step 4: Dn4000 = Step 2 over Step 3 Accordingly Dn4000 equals 1.28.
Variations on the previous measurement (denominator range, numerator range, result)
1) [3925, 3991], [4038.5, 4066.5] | 1.37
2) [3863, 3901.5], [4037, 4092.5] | 1.22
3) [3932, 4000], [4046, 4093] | 1.39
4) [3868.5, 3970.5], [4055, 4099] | 1.30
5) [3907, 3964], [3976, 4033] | 1.21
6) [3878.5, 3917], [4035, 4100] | 1.19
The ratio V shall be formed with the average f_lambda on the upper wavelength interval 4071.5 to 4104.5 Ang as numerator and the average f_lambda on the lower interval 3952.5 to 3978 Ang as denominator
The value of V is 1.43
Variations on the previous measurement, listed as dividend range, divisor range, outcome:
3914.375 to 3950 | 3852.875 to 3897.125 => 0.87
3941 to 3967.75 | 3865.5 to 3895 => 0.87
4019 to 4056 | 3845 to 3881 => 1.17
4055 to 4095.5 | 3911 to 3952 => 1.29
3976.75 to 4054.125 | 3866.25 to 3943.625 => 1.11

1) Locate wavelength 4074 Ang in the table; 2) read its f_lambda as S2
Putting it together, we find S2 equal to 15.37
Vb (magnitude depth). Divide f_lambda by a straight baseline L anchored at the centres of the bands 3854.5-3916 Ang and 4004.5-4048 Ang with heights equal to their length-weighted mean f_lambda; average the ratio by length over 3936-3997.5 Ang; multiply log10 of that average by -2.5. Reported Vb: 0.25 mag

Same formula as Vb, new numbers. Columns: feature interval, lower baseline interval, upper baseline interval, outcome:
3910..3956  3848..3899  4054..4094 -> 0.14 mag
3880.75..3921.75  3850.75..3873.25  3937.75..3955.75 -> -0.12 mag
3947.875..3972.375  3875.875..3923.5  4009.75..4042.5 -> 0.26 mag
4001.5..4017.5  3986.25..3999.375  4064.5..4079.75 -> 0.03 mag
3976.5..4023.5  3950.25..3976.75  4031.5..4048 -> -0.06 mag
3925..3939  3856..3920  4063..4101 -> 0.40 mag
